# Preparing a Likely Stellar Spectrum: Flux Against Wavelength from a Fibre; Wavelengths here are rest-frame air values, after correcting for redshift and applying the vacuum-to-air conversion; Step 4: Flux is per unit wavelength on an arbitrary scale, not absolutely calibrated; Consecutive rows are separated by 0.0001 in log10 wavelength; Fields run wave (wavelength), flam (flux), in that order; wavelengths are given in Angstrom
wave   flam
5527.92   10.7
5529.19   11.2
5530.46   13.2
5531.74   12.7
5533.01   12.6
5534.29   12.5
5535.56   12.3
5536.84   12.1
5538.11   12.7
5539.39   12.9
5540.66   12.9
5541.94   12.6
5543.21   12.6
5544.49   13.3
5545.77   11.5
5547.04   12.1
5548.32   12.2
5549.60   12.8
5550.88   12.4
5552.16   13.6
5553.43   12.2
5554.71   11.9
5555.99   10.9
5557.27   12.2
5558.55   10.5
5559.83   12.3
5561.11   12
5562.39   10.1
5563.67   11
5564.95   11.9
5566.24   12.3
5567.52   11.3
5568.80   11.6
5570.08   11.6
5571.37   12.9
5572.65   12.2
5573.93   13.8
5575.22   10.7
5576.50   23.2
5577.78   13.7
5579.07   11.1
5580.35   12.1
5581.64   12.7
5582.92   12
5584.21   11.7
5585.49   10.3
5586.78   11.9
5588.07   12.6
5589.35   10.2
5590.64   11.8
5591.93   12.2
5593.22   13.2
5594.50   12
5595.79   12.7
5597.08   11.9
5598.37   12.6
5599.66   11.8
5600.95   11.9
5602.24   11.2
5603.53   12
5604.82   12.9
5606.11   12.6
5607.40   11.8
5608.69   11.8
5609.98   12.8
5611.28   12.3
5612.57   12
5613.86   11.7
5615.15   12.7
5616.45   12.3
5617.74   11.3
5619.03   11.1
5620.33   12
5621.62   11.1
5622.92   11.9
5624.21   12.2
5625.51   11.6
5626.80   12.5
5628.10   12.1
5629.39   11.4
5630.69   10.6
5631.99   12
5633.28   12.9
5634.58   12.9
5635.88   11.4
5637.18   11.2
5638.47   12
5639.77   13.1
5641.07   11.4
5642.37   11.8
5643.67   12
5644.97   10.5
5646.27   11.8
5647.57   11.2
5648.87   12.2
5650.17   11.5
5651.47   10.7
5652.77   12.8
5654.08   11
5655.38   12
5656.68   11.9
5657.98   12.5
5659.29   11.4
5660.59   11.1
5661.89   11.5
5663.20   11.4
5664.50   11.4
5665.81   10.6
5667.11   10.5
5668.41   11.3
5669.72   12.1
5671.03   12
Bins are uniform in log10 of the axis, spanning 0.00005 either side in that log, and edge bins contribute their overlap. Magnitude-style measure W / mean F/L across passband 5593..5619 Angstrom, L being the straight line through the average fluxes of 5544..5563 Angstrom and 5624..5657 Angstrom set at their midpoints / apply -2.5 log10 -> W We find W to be -0.02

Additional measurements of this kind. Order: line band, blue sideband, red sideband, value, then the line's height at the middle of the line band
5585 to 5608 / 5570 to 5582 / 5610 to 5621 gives 0.06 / 12.7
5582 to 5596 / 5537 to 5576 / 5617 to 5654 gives 0.01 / 12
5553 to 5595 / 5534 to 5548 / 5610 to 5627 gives 0.01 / 12.2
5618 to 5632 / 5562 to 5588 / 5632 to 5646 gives 0.03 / 12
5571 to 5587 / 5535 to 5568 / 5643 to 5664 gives -0.09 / 12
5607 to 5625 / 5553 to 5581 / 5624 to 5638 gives 0.01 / 12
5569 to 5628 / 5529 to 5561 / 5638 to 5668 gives -0.03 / 12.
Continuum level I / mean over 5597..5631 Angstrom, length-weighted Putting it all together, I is 11.9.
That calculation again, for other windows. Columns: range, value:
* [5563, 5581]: 12.8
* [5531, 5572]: 12.1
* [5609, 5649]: 11.9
